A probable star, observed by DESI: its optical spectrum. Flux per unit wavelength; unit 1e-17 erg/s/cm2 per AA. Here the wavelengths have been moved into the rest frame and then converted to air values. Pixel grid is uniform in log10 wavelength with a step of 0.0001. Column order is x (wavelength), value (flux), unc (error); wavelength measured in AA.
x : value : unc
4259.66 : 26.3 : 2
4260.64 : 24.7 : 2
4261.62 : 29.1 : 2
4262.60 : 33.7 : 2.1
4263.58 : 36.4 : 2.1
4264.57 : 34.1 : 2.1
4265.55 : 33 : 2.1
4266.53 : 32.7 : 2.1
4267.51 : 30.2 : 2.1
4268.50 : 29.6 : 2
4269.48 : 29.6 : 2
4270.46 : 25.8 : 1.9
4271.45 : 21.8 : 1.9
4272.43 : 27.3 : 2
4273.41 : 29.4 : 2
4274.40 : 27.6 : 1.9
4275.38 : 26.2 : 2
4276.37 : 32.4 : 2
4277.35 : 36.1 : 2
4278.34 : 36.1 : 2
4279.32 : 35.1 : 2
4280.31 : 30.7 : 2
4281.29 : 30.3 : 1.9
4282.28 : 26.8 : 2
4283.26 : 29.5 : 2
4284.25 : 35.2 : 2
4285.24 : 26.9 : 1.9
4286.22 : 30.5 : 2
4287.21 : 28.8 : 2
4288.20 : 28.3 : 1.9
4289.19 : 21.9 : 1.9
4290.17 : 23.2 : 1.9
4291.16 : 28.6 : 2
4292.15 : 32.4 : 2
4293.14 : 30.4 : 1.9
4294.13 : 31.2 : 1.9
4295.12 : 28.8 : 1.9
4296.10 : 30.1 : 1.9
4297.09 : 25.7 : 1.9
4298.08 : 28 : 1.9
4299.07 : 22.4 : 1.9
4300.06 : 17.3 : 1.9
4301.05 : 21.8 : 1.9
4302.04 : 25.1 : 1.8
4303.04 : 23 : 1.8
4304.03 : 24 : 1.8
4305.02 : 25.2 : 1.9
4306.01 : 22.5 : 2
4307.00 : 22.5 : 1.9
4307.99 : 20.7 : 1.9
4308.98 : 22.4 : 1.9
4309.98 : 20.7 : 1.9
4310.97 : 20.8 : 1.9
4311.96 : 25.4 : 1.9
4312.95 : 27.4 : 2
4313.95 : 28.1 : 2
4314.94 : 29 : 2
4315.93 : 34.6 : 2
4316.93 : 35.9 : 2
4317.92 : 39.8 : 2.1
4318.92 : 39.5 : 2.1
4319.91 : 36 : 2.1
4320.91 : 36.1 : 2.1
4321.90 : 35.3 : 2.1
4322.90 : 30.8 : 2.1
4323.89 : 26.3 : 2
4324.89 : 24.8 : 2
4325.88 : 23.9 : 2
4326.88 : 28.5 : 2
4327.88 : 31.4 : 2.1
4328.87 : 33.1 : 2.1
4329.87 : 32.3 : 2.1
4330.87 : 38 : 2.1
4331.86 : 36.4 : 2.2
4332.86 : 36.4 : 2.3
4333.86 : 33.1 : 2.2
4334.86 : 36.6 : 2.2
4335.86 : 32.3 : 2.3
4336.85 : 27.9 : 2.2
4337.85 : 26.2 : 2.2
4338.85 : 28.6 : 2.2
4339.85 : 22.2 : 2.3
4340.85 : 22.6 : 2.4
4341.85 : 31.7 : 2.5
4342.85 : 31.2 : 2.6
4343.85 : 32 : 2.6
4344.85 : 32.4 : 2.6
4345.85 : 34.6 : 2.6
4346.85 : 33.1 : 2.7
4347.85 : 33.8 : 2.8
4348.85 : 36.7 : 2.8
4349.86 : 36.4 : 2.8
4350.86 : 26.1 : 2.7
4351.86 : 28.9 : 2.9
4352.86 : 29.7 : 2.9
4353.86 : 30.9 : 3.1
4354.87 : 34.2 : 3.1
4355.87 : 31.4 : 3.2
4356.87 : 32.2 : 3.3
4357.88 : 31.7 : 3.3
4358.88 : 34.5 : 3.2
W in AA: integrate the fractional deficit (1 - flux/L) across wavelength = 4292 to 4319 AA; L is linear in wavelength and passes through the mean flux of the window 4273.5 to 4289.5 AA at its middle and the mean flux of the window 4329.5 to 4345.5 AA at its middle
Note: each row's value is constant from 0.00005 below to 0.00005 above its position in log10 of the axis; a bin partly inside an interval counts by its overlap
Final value 3.5 AA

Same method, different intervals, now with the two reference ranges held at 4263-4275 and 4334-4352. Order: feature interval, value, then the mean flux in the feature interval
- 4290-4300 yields 0.8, 27.8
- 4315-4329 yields -0.9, 32.4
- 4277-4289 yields -0.4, 30.9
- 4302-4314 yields 2.7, 23.4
